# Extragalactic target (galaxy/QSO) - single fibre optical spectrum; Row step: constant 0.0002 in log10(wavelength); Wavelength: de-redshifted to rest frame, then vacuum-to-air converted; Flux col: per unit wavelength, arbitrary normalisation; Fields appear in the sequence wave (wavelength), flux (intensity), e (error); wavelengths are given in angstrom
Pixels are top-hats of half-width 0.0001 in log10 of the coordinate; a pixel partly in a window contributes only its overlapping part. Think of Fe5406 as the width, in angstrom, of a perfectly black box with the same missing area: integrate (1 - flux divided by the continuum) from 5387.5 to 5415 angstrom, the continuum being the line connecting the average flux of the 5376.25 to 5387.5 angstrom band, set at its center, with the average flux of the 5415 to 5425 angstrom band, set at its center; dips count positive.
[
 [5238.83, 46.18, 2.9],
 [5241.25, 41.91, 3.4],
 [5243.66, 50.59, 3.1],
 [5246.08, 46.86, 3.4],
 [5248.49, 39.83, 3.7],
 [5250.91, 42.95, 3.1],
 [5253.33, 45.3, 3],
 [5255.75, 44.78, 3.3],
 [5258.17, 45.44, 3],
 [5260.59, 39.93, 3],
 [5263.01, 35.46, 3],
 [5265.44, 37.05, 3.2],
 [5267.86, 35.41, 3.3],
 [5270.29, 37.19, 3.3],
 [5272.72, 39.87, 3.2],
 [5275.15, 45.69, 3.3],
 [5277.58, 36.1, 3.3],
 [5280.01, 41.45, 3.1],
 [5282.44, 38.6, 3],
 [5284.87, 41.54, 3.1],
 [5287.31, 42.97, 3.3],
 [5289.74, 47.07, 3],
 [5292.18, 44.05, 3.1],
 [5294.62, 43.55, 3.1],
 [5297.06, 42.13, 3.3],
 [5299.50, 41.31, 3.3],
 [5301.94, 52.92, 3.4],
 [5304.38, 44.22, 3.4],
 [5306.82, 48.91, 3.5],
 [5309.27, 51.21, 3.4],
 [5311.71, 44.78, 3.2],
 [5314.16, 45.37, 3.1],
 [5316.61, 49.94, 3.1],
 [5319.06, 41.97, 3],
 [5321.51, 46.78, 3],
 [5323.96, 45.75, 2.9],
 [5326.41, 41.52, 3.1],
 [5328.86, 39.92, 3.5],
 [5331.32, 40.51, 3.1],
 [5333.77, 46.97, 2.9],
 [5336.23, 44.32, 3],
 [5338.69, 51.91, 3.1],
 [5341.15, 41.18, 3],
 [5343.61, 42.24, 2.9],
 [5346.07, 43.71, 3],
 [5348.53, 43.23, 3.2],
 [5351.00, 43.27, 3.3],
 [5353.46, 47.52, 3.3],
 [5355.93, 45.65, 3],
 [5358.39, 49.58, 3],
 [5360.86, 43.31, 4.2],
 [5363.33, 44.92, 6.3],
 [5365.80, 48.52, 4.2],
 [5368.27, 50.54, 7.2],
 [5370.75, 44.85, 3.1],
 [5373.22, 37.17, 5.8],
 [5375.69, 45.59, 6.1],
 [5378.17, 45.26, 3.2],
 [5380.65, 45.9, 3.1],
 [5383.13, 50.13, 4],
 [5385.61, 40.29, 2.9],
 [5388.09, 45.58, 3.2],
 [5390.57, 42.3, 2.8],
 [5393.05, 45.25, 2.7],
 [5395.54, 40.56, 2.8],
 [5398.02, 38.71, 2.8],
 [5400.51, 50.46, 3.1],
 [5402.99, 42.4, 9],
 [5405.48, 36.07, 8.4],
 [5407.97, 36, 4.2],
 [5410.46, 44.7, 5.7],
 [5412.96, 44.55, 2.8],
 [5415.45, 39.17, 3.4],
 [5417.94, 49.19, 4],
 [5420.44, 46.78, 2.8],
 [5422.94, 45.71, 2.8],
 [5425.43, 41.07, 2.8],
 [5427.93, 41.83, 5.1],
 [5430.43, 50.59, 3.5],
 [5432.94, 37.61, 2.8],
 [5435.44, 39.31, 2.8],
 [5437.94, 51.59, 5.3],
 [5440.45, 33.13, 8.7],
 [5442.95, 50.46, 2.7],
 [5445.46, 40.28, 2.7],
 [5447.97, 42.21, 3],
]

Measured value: 1.9 angstrom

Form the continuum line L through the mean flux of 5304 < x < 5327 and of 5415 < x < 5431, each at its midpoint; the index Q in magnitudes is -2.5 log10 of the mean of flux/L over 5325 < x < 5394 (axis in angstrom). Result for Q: 0.02 mag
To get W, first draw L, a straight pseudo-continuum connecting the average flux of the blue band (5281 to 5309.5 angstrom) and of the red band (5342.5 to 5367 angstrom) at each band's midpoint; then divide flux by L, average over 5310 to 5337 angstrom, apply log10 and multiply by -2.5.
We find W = 0.010 mag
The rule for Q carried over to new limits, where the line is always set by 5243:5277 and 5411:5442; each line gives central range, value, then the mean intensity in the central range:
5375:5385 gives -0.08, 46.3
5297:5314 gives -0.11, 46.7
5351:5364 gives -0.08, 46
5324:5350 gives -0.03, 43.6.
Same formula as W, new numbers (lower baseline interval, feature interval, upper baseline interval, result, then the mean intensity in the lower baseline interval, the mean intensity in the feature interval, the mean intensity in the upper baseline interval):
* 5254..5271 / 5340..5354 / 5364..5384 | 0.03 mag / 39.6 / 43.4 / 45.9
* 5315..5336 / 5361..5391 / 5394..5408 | -0.07 mag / 44.2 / 45.1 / 41.2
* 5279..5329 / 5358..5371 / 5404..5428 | -0.08 mag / 44.7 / 46.9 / 42.5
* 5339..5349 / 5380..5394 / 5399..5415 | -0.06 mag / 43.4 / 44.9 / 42.1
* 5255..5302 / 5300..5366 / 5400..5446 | -0.09 mag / 41.3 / 45.5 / 43.1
